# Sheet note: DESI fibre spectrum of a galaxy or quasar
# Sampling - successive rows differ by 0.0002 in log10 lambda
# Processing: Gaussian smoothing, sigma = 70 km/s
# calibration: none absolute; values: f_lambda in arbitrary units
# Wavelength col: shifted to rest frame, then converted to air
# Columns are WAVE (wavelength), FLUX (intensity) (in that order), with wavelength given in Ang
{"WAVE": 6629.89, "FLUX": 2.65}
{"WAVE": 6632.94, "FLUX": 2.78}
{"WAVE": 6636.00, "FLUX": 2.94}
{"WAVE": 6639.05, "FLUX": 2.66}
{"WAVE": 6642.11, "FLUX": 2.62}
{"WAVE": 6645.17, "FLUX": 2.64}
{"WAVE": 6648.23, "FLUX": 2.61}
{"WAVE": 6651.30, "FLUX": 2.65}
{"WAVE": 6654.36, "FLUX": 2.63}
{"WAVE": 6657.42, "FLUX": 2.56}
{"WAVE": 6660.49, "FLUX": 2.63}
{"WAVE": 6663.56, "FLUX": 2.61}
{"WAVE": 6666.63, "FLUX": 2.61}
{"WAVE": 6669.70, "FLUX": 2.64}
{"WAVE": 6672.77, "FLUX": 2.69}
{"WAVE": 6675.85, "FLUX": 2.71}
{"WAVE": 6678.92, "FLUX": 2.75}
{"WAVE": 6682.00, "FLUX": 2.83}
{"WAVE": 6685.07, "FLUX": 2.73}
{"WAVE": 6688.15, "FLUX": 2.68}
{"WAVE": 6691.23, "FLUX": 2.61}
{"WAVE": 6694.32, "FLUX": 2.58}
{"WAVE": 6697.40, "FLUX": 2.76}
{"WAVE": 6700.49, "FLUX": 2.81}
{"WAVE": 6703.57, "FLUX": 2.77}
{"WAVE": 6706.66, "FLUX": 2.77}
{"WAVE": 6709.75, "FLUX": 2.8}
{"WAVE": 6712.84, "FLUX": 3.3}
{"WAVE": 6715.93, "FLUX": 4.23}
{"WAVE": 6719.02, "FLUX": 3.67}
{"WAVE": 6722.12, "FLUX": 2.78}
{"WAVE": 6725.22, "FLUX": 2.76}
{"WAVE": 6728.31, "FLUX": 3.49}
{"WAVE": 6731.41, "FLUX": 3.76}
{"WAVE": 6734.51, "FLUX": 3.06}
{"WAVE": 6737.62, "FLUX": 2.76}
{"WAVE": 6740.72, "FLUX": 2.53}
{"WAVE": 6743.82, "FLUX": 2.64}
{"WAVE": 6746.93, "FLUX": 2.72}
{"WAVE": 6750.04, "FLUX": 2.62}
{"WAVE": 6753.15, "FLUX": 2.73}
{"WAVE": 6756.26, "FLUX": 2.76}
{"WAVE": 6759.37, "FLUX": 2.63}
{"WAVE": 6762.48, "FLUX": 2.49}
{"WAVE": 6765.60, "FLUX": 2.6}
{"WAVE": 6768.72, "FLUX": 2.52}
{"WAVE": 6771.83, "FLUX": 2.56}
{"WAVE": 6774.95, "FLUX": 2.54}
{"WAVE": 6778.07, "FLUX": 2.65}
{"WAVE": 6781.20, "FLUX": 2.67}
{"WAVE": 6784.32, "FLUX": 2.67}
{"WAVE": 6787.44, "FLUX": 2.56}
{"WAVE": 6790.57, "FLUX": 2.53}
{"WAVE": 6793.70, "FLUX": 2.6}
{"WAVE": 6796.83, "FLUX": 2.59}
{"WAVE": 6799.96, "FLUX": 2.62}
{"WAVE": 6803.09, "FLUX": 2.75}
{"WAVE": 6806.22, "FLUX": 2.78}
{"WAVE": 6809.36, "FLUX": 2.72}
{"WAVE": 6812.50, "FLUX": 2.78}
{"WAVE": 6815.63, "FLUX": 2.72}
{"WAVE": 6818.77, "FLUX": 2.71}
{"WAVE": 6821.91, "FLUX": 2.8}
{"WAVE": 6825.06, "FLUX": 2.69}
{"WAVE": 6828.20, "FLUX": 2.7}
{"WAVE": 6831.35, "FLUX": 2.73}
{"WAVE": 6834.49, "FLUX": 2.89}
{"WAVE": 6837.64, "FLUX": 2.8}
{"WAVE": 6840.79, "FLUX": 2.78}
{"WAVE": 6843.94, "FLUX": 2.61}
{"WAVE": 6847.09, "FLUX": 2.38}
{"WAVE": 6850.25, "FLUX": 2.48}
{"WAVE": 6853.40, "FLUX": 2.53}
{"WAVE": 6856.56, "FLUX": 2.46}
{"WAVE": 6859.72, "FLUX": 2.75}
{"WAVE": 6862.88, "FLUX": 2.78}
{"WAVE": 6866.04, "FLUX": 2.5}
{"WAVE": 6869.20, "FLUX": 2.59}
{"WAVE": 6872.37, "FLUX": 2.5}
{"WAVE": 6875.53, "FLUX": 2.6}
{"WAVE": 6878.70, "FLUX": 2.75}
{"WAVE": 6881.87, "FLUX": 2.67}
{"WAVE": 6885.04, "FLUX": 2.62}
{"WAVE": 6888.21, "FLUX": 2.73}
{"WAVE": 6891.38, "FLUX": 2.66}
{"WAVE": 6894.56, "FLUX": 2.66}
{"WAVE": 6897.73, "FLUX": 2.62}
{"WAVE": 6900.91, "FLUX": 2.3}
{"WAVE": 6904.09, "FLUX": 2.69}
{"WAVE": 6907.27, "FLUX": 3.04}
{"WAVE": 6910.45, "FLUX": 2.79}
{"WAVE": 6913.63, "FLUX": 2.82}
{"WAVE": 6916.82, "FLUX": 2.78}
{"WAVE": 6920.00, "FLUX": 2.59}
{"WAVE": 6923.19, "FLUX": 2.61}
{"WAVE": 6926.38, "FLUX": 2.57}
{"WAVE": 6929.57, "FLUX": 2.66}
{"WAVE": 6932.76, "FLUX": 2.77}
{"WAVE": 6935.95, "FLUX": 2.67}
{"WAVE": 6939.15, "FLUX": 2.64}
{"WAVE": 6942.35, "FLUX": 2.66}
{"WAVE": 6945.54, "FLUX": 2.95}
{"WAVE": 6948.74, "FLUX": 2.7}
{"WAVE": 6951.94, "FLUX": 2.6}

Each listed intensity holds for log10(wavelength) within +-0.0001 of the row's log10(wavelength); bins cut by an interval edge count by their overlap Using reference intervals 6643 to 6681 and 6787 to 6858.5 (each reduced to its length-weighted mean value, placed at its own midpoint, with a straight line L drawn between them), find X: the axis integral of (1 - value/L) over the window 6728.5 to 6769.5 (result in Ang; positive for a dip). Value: -2.0 Ang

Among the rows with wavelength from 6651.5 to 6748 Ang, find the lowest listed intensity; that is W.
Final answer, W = 2.53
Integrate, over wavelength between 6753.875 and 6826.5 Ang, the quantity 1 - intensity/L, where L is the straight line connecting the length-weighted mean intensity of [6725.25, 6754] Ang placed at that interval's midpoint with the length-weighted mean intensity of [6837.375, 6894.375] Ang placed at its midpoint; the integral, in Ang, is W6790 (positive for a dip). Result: 3.8 Ang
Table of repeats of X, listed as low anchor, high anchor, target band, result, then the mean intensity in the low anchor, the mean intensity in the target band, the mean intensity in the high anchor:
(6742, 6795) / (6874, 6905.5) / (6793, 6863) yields -1.5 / 2.62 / 2.68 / 2.63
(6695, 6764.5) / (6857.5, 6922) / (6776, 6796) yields 1.6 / 2.94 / 2.61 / 2.67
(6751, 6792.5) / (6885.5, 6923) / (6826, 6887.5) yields 0.5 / 2.61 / 2.64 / 2.69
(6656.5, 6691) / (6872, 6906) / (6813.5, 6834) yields -0.7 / 2.68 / 2.74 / 2.63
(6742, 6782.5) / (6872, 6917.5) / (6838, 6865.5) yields 0.7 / 2.62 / 2.6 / 2.69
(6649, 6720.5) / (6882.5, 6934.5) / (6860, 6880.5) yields 0.6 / 2.82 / 2.63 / 2.68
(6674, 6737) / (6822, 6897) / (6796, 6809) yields 0.4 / 2.99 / 2.69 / 2.65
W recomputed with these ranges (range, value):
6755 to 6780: 2.49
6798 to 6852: 2.38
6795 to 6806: 2.59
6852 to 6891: 2.46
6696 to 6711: 2.76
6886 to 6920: 2.3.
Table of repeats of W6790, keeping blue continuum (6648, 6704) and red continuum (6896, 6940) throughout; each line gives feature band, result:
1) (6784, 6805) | 0.49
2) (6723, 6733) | -2.32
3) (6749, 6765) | 0.21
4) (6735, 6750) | -0.04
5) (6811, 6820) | -0.19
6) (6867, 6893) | 0.44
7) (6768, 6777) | 0.44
